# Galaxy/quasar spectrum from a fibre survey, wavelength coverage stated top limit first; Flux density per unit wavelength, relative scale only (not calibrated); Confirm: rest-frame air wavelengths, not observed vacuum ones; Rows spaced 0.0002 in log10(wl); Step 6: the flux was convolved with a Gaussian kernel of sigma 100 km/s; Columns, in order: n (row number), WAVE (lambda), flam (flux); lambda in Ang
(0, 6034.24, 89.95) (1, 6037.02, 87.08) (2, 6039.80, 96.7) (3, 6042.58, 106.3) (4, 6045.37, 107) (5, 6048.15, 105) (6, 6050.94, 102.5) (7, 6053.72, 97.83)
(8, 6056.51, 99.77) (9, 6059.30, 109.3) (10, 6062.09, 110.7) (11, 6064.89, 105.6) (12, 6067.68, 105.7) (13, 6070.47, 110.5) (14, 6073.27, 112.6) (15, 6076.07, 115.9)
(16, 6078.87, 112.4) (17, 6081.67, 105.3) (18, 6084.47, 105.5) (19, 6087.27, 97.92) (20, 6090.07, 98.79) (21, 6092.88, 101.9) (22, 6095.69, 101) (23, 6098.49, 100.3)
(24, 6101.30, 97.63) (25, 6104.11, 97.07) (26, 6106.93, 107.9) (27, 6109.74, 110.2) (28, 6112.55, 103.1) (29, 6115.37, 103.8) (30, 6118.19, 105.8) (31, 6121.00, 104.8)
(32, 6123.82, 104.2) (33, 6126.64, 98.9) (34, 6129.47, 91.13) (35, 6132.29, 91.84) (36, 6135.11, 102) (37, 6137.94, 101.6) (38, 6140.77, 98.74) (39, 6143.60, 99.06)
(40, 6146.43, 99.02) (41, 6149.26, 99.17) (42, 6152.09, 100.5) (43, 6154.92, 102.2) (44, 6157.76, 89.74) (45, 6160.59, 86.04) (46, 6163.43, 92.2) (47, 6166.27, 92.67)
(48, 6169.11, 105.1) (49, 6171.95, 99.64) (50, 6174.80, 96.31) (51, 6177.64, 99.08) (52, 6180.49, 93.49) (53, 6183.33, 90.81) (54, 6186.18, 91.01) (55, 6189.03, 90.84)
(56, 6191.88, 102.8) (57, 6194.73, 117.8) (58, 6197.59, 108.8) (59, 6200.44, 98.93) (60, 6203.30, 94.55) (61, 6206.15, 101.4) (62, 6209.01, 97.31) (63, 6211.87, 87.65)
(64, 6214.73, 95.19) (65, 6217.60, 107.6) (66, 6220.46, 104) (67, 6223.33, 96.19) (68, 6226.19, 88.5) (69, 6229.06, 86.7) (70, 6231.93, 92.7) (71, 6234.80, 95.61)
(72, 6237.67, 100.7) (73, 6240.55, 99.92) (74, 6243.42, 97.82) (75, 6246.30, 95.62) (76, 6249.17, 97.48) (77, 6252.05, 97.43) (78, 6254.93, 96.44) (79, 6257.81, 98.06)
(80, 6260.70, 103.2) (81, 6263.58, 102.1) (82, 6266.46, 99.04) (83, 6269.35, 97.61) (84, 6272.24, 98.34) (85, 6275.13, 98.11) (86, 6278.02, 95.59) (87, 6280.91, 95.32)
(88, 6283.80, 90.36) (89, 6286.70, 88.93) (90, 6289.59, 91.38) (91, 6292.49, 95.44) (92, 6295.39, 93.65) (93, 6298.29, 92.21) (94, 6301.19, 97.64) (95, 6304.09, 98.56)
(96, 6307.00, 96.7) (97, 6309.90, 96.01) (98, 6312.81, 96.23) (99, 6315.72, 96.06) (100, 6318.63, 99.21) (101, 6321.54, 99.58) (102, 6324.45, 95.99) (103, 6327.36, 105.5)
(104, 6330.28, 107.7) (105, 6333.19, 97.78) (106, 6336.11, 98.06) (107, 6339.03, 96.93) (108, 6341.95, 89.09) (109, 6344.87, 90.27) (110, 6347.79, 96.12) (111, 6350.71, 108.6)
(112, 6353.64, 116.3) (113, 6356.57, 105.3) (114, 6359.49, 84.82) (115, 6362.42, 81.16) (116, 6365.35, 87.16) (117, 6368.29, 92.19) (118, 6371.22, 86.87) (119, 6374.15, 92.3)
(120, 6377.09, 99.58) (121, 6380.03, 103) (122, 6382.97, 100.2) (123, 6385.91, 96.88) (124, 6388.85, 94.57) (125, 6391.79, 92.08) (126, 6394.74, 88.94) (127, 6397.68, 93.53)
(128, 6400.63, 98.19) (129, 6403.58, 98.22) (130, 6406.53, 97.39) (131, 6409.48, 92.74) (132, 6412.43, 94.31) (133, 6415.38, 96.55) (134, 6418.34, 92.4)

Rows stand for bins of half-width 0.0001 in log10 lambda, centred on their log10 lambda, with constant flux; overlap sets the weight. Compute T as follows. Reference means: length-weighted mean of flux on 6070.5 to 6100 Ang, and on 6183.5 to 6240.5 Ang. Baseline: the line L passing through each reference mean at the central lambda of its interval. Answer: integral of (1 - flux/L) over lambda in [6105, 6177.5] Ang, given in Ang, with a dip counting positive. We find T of 1.9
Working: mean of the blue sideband 105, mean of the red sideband 97.7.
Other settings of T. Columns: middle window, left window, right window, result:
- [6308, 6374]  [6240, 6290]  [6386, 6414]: -0.7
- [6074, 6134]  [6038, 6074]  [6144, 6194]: -0.8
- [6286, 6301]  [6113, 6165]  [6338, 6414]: 0.5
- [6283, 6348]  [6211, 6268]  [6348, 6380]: 0.1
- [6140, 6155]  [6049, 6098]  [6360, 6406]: 0.4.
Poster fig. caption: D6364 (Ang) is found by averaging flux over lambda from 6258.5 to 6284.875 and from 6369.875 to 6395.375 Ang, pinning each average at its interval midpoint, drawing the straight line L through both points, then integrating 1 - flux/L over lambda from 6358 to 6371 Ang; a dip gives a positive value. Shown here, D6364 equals 1.2 Ang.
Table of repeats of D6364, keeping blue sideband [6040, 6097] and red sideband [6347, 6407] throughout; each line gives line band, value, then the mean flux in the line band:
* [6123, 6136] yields 0.8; 97.1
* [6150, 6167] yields 1.4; 94.2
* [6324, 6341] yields -0.5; 100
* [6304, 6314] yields 0.1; 96.6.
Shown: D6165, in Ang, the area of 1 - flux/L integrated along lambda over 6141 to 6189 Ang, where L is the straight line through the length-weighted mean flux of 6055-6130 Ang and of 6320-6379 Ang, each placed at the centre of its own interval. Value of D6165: 3.0 Ang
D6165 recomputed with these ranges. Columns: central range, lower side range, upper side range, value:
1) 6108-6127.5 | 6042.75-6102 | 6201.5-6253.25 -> -0.4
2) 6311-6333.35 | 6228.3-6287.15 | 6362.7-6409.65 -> -1.0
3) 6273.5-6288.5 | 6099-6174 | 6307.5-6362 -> 0.8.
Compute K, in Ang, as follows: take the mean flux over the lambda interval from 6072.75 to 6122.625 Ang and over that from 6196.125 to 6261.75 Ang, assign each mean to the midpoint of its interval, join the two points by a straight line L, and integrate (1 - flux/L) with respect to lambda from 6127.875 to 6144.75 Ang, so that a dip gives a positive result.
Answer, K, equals 0.8 Ang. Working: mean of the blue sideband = 104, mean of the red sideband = 97.4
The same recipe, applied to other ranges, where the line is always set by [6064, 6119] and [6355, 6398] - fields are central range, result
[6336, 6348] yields 0.2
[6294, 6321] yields -0.1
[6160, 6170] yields 0.8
